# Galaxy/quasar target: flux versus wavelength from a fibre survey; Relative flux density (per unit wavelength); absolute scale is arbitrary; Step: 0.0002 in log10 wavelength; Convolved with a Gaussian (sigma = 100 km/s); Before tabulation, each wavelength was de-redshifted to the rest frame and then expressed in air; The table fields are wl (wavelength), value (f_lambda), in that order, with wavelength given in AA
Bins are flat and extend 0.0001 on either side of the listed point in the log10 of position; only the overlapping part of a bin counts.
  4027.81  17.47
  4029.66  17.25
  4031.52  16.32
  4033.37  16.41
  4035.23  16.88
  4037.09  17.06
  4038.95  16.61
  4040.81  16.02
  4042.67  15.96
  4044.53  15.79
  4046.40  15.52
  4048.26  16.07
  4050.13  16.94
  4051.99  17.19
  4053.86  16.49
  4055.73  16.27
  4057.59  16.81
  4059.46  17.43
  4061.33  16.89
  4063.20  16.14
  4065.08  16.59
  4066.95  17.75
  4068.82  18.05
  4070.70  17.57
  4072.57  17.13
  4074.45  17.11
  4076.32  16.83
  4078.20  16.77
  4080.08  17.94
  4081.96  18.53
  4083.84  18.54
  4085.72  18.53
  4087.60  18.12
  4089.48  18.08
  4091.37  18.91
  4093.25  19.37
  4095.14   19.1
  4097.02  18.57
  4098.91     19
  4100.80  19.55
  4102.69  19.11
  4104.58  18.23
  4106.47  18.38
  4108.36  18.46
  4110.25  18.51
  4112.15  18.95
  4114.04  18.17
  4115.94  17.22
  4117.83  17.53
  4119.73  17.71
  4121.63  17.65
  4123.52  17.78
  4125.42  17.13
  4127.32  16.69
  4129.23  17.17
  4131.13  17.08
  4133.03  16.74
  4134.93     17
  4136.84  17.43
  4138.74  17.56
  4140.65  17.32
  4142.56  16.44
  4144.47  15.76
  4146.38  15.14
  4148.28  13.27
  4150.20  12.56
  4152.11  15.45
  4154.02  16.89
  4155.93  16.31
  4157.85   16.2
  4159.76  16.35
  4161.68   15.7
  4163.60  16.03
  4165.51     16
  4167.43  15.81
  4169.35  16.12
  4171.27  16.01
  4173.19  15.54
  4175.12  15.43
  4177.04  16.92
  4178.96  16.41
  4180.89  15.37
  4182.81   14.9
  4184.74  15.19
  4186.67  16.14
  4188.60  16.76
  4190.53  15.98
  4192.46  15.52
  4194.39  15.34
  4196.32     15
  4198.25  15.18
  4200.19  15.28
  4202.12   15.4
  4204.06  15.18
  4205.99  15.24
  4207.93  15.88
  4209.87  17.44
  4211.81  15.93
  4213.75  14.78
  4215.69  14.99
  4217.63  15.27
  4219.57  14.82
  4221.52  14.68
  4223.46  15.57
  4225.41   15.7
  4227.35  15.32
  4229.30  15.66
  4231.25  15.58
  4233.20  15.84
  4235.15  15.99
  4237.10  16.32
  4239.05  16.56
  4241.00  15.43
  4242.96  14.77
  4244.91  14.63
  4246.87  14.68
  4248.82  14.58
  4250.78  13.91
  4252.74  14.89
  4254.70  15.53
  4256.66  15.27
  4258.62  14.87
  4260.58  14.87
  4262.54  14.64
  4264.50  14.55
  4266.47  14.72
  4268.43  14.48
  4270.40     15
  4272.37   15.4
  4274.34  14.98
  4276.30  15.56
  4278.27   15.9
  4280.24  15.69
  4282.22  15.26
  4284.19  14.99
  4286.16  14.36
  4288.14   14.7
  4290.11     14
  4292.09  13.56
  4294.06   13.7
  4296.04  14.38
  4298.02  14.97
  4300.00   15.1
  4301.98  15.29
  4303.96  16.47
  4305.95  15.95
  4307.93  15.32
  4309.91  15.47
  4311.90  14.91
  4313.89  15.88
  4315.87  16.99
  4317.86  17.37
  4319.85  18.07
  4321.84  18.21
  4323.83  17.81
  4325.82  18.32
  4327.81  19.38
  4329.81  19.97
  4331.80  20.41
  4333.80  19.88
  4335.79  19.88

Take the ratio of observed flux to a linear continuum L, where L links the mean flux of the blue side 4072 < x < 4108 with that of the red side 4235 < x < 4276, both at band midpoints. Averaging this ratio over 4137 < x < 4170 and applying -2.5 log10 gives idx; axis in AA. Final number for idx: 0.08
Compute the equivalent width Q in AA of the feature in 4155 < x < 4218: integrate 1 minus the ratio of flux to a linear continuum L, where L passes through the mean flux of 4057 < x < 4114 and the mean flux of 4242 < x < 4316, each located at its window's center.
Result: 2.7 AA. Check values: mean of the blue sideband 18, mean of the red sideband 15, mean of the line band 15.7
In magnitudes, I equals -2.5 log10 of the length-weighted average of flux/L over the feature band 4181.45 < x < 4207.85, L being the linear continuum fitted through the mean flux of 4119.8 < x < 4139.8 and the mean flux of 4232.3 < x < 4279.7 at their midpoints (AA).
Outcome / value 0.05 mag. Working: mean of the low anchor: 17.2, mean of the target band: 15.5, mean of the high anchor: 15.1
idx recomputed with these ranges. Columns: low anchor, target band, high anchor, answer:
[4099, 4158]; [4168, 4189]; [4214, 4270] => 0.03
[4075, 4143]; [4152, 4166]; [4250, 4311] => 0.06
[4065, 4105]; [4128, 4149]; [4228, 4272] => 0.05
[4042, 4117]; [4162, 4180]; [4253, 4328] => 0.05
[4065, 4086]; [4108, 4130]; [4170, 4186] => -0.06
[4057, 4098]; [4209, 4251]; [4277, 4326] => 0.06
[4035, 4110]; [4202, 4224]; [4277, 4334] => 0.09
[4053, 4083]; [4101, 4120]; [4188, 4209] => -0.10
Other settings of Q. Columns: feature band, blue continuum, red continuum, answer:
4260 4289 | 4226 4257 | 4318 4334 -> 2.9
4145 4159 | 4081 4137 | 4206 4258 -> 1.6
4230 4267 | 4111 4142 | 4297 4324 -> 3.3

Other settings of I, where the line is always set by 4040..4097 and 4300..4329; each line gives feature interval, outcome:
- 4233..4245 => 0.082 mag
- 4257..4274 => 0.140 mag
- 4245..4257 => 0.148 mag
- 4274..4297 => 0.144 mag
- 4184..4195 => 0.079 mag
